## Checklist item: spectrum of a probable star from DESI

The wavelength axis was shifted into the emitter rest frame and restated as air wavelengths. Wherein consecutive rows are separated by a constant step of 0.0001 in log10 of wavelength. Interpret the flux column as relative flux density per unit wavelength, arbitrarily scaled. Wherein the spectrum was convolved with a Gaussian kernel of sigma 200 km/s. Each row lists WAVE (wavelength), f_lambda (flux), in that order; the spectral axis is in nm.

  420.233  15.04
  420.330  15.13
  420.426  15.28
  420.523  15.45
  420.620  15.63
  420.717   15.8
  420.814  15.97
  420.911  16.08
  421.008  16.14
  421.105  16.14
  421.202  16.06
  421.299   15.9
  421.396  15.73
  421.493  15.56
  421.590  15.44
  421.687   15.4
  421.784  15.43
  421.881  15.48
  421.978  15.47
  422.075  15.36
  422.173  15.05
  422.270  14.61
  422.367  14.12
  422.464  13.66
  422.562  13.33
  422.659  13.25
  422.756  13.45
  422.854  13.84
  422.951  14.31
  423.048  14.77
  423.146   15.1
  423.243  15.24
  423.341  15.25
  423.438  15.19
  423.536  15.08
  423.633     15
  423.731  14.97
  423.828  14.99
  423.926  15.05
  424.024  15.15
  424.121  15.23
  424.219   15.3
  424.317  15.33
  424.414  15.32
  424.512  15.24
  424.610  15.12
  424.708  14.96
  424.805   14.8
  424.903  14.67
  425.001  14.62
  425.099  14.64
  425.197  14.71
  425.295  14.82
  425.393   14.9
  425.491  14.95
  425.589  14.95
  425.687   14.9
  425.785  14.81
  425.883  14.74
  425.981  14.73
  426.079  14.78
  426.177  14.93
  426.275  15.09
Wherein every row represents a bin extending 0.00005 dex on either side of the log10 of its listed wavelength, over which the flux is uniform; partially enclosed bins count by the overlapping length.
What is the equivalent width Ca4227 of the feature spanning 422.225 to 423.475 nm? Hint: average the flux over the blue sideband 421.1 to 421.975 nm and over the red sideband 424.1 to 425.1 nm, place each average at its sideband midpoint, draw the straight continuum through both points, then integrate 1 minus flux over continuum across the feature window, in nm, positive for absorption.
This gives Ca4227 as 0.09 nm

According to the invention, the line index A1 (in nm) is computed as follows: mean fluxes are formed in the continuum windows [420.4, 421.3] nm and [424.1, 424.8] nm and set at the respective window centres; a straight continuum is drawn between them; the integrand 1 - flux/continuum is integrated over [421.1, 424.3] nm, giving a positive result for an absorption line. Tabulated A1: 0.11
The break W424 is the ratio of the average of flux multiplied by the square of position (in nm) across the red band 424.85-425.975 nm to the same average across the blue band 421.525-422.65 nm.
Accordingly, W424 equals 1.0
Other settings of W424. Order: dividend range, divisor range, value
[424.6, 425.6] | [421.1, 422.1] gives 0.96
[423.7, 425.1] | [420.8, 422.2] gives 0.97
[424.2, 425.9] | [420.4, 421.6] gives 0.96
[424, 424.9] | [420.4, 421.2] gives 0.97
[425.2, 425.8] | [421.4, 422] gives 0.98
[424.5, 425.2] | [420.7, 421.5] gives 0.95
